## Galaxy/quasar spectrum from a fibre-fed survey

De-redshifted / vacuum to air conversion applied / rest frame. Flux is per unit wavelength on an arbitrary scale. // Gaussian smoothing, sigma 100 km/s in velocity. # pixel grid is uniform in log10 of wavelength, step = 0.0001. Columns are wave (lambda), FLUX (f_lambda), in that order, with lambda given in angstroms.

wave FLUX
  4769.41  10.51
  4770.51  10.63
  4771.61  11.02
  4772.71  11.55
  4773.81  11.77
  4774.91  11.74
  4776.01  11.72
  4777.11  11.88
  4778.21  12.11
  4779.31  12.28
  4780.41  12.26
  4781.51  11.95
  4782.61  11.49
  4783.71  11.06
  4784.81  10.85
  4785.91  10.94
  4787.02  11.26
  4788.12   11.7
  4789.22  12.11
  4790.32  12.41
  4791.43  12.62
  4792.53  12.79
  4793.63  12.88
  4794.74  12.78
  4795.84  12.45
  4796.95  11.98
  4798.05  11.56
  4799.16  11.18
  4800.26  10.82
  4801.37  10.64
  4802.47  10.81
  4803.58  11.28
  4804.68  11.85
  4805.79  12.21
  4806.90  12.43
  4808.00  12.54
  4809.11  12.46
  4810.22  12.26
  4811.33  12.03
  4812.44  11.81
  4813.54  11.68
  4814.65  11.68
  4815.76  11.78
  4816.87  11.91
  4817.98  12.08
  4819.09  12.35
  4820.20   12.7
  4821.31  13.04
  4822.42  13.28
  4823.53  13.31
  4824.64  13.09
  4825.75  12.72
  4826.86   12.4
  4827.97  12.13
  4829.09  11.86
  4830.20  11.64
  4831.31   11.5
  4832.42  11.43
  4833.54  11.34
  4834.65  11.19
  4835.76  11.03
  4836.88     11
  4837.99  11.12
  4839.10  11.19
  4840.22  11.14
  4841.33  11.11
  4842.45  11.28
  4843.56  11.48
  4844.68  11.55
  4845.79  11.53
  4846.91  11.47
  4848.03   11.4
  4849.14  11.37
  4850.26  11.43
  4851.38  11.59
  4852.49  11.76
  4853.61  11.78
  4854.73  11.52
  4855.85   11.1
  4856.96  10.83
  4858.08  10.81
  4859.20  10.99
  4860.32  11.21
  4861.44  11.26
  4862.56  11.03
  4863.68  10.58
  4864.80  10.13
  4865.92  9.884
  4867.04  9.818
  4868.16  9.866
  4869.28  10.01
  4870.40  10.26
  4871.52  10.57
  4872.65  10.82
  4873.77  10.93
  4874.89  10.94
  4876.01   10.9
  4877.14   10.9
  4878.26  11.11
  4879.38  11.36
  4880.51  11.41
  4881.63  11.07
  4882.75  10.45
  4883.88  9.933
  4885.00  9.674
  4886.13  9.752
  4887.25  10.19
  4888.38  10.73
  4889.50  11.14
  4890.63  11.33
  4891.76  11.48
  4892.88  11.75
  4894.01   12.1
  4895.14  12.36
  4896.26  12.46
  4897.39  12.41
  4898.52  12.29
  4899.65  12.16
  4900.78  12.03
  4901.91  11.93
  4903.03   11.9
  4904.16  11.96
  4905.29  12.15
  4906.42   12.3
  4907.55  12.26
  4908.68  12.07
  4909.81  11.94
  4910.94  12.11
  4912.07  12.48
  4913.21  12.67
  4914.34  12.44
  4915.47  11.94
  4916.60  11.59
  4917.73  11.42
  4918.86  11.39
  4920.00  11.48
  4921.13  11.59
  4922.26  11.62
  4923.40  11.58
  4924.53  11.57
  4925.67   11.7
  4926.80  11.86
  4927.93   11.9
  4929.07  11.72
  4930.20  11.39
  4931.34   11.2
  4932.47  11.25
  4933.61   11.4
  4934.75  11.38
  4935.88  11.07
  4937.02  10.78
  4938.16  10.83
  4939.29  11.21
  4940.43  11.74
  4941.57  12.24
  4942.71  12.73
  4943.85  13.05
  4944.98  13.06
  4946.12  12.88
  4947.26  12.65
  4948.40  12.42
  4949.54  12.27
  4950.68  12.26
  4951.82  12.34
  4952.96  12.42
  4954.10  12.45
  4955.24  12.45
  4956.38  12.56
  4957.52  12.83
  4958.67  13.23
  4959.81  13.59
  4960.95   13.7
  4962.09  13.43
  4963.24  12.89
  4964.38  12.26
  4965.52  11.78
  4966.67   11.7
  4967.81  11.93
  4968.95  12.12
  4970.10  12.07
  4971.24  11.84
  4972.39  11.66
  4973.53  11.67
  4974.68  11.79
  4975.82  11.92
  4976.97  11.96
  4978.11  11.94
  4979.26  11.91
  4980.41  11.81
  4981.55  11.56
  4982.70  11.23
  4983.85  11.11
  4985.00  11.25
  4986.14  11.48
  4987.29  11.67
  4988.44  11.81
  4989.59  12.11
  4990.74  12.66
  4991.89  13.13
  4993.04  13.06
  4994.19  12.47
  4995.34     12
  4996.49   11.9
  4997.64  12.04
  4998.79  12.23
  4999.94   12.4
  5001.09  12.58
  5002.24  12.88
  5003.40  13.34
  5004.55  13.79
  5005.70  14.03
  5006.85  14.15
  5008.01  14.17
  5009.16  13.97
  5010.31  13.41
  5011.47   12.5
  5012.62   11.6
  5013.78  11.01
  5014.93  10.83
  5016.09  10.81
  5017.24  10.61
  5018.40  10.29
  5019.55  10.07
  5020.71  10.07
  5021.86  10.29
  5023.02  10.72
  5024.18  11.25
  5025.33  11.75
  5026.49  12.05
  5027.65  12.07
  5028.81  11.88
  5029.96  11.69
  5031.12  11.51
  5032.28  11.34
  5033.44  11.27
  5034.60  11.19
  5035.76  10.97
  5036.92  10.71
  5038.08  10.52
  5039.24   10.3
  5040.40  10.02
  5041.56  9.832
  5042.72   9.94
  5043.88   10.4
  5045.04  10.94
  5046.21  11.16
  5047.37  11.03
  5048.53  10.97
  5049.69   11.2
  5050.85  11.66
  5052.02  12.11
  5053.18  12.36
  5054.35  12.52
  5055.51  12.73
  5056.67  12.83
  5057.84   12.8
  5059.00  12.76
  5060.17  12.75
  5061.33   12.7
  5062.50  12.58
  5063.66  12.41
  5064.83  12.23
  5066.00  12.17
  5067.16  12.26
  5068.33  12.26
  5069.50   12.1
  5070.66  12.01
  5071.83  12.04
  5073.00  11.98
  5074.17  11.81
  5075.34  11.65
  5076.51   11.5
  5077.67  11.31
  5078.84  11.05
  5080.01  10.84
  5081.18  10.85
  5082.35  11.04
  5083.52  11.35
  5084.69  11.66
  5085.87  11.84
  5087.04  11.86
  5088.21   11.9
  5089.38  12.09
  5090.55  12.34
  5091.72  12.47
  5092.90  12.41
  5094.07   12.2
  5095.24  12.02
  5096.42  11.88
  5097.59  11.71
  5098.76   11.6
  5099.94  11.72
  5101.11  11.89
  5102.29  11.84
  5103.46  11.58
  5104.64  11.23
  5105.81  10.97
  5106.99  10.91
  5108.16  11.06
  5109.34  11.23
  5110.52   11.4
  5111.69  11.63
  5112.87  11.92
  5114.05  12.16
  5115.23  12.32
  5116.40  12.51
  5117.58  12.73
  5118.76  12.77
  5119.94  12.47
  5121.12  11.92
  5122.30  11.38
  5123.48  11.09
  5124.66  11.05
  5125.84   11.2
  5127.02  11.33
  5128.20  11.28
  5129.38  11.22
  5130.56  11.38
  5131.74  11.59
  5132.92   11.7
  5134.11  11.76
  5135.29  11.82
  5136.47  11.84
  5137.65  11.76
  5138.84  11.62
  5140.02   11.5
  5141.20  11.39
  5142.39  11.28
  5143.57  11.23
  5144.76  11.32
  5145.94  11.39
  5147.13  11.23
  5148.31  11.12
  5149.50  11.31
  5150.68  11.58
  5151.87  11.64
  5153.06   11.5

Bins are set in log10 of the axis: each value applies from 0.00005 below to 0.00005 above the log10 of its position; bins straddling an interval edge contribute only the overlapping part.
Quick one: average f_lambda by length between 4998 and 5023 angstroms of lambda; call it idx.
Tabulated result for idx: 12.1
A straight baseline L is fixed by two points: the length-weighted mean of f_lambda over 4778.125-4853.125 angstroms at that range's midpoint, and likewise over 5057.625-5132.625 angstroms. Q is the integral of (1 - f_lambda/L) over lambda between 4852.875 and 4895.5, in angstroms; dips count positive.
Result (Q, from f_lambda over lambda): 3.6 angstroms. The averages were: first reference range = 11.8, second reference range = 11.8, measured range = 10.8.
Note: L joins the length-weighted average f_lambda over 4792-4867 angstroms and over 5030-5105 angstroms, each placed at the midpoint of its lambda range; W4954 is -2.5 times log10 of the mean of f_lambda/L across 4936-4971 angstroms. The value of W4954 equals -0.06 mag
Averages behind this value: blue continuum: 11.7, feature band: 12.4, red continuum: 11.7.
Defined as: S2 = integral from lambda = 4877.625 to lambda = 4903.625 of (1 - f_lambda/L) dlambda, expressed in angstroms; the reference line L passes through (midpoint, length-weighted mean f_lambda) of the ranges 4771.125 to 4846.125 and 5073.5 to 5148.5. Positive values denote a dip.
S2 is 0.96 angstroms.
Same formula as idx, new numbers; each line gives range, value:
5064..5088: 11.7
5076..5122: 11.7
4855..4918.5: 11.3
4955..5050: 11.8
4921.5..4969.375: 12.1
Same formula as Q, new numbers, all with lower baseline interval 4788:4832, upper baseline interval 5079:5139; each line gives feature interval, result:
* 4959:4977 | -0.6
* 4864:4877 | 1.8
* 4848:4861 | 0.8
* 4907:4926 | 0.1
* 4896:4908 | -0.2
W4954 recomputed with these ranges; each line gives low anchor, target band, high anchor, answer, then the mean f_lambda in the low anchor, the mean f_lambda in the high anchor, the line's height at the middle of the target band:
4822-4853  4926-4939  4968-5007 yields 0.061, 11.7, 12.2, 12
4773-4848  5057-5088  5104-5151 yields -0.028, 11.8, 11.6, 11.6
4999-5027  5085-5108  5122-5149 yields -0.018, 12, 11.4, 11.6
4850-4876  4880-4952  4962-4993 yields -0.036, 10.8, 11.9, 11.3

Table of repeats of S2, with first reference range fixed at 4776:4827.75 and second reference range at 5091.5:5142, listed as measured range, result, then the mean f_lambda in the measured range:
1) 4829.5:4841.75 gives 0.76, 11.3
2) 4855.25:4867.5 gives 1.30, 10.7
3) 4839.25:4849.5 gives 0.54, 11.4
